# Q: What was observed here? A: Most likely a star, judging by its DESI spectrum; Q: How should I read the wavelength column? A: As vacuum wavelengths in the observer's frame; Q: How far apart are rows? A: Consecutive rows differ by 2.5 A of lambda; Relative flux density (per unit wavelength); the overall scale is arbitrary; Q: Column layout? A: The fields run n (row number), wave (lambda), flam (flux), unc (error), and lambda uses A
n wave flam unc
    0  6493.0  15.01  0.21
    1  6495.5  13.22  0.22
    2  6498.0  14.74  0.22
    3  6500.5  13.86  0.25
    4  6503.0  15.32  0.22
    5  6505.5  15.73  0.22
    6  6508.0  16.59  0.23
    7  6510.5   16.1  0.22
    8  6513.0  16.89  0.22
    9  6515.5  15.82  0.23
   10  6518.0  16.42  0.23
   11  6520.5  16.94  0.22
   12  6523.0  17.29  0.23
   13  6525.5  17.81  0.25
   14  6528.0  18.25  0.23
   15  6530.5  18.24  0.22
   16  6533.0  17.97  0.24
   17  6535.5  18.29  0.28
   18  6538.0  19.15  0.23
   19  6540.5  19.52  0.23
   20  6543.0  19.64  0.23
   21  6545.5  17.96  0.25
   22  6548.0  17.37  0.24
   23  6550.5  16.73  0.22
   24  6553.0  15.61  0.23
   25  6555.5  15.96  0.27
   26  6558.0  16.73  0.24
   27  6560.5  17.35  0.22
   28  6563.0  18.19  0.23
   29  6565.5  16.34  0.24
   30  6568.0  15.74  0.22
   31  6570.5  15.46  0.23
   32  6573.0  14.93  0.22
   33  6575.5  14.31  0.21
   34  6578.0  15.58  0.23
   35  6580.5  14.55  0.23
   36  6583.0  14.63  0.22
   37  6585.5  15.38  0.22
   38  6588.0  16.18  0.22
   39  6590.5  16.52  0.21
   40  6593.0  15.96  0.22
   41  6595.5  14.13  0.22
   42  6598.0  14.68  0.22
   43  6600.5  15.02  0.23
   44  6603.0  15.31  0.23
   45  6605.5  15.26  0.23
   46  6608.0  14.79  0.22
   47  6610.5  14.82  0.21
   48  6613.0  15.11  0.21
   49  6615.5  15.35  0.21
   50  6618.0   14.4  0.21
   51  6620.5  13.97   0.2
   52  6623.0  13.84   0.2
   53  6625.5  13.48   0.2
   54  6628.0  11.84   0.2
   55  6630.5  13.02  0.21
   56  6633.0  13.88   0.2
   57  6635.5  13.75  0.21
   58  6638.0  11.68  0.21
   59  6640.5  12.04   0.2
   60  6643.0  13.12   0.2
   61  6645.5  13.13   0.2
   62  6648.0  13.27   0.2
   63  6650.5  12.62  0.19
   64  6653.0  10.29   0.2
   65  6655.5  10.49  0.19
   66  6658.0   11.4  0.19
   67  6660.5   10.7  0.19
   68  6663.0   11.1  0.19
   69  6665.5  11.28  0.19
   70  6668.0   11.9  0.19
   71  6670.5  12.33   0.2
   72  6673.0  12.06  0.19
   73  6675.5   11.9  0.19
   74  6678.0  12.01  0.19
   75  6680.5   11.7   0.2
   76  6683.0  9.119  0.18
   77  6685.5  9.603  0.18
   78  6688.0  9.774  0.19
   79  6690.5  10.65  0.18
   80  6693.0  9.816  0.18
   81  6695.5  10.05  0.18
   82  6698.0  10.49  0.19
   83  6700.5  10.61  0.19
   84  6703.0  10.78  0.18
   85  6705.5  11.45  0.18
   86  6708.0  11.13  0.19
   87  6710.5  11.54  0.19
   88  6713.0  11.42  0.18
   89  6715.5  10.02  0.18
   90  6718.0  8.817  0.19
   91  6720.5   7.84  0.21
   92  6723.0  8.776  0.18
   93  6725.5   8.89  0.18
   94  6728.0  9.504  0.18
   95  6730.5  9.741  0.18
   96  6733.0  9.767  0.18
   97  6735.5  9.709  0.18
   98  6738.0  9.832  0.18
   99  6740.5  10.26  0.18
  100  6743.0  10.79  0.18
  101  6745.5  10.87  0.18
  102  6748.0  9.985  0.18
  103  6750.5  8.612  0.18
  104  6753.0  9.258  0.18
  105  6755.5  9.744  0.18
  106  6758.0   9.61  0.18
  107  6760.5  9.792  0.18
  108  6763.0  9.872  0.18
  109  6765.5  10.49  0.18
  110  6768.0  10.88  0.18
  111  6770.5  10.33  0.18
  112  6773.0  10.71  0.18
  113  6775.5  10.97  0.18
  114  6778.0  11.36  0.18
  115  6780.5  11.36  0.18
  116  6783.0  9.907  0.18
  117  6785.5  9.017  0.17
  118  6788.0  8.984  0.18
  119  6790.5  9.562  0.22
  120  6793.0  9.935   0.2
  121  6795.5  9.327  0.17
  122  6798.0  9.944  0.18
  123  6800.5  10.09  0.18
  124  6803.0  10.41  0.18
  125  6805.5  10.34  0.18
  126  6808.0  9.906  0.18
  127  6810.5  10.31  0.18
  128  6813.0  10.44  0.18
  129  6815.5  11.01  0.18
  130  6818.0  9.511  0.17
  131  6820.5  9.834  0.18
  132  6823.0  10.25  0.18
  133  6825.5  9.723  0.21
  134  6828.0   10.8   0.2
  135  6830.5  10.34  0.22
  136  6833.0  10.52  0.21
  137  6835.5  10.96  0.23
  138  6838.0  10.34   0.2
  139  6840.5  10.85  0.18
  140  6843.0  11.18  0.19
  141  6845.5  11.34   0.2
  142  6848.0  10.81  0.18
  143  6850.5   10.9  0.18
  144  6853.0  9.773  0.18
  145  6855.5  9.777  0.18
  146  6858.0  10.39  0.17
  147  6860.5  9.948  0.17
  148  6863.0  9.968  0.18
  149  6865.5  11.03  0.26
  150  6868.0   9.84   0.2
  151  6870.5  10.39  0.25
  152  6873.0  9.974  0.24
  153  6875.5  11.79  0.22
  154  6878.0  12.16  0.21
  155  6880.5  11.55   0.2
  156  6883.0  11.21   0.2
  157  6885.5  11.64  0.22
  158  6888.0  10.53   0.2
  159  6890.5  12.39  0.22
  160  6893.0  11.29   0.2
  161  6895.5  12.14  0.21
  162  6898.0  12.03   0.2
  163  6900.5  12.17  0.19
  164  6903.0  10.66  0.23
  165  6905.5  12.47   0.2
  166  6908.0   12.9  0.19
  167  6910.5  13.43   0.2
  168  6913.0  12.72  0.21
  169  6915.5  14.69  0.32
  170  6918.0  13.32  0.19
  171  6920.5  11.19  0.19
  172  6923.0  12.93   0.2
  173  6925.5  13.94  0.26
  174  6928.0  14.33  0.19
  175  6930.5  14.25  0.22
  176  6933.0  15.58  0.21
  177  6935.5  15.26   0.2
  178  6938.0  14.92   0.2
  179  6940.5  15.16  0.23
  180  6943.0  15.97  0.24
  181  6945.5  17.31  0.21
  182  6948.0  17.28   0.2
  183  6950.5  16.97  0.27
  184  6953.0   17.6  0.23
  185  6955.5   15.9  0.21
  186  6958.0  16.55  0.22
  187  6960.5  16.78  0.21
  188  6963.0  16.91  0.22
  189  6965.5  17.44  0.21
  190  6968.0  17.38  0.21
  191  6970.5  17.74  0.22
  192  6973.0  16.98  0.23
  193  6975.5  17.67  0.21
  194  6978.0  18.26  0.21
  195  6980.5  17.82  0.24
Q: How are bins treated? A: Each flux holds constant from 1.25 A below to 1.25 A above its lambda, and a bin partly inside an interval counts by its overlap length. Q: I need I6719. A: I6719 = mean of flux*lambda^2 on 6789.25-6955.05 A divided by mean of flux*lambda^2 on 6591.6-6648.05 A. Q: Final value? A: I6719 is 0.91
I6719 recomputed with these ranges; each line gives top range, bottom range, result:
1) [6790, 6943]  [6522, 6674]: 0.84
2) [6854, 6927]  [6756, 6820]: 1.19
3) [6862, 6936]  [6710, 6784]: 1.28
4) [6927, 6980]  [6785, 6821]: 1.74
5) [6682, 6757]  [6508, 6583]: 0.62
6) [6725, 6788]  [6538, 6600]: 0.65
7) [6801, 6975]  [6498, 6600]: 0.85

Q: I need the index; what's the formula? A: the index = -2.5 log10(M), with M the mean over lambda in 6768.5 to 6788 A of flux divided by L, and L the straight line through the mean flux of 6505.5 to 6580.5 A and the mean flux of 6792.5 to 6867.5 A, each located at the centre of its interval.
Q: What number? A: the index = 0.108 mag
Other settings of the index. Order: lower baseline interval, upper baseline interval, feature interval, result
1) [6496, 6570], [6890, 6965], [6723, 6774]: 0.49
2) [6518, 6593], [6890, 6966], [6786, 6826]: 0.46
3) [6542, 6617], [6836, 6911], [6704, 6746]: 0.33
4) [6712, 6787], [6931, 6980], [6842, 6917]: 0.24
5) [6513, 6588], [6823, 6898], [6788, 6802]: 0.24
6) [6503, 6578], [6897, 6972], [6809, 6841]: 0.43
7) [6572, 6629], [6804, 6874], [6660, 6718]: 0.21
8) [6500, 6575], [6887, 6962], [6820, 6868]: 0.37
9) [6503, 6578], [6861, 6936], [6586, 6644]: 0.12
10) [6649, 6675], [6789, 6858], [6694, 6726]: 0.10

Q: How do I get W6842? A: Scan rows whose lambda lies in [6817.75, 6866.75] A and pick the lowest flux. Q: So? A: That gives 9.511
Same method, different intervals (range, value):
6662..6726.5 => 7.84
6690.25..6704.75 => 9.816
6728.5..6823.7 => 8.612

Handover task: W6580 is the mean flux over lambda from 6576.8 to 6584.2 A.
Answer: 14.9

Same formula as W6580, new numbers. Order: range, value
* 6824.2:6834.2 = 10.3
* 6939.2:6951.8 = 16.5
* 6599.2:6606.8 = 15.2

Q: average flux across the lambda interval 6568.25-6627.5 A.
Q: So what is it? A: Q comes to 14.9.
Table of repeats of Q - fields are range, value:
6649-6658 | 11.2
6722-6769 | 9.81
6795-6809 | 10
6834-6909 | 11.1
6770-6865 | 10.3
